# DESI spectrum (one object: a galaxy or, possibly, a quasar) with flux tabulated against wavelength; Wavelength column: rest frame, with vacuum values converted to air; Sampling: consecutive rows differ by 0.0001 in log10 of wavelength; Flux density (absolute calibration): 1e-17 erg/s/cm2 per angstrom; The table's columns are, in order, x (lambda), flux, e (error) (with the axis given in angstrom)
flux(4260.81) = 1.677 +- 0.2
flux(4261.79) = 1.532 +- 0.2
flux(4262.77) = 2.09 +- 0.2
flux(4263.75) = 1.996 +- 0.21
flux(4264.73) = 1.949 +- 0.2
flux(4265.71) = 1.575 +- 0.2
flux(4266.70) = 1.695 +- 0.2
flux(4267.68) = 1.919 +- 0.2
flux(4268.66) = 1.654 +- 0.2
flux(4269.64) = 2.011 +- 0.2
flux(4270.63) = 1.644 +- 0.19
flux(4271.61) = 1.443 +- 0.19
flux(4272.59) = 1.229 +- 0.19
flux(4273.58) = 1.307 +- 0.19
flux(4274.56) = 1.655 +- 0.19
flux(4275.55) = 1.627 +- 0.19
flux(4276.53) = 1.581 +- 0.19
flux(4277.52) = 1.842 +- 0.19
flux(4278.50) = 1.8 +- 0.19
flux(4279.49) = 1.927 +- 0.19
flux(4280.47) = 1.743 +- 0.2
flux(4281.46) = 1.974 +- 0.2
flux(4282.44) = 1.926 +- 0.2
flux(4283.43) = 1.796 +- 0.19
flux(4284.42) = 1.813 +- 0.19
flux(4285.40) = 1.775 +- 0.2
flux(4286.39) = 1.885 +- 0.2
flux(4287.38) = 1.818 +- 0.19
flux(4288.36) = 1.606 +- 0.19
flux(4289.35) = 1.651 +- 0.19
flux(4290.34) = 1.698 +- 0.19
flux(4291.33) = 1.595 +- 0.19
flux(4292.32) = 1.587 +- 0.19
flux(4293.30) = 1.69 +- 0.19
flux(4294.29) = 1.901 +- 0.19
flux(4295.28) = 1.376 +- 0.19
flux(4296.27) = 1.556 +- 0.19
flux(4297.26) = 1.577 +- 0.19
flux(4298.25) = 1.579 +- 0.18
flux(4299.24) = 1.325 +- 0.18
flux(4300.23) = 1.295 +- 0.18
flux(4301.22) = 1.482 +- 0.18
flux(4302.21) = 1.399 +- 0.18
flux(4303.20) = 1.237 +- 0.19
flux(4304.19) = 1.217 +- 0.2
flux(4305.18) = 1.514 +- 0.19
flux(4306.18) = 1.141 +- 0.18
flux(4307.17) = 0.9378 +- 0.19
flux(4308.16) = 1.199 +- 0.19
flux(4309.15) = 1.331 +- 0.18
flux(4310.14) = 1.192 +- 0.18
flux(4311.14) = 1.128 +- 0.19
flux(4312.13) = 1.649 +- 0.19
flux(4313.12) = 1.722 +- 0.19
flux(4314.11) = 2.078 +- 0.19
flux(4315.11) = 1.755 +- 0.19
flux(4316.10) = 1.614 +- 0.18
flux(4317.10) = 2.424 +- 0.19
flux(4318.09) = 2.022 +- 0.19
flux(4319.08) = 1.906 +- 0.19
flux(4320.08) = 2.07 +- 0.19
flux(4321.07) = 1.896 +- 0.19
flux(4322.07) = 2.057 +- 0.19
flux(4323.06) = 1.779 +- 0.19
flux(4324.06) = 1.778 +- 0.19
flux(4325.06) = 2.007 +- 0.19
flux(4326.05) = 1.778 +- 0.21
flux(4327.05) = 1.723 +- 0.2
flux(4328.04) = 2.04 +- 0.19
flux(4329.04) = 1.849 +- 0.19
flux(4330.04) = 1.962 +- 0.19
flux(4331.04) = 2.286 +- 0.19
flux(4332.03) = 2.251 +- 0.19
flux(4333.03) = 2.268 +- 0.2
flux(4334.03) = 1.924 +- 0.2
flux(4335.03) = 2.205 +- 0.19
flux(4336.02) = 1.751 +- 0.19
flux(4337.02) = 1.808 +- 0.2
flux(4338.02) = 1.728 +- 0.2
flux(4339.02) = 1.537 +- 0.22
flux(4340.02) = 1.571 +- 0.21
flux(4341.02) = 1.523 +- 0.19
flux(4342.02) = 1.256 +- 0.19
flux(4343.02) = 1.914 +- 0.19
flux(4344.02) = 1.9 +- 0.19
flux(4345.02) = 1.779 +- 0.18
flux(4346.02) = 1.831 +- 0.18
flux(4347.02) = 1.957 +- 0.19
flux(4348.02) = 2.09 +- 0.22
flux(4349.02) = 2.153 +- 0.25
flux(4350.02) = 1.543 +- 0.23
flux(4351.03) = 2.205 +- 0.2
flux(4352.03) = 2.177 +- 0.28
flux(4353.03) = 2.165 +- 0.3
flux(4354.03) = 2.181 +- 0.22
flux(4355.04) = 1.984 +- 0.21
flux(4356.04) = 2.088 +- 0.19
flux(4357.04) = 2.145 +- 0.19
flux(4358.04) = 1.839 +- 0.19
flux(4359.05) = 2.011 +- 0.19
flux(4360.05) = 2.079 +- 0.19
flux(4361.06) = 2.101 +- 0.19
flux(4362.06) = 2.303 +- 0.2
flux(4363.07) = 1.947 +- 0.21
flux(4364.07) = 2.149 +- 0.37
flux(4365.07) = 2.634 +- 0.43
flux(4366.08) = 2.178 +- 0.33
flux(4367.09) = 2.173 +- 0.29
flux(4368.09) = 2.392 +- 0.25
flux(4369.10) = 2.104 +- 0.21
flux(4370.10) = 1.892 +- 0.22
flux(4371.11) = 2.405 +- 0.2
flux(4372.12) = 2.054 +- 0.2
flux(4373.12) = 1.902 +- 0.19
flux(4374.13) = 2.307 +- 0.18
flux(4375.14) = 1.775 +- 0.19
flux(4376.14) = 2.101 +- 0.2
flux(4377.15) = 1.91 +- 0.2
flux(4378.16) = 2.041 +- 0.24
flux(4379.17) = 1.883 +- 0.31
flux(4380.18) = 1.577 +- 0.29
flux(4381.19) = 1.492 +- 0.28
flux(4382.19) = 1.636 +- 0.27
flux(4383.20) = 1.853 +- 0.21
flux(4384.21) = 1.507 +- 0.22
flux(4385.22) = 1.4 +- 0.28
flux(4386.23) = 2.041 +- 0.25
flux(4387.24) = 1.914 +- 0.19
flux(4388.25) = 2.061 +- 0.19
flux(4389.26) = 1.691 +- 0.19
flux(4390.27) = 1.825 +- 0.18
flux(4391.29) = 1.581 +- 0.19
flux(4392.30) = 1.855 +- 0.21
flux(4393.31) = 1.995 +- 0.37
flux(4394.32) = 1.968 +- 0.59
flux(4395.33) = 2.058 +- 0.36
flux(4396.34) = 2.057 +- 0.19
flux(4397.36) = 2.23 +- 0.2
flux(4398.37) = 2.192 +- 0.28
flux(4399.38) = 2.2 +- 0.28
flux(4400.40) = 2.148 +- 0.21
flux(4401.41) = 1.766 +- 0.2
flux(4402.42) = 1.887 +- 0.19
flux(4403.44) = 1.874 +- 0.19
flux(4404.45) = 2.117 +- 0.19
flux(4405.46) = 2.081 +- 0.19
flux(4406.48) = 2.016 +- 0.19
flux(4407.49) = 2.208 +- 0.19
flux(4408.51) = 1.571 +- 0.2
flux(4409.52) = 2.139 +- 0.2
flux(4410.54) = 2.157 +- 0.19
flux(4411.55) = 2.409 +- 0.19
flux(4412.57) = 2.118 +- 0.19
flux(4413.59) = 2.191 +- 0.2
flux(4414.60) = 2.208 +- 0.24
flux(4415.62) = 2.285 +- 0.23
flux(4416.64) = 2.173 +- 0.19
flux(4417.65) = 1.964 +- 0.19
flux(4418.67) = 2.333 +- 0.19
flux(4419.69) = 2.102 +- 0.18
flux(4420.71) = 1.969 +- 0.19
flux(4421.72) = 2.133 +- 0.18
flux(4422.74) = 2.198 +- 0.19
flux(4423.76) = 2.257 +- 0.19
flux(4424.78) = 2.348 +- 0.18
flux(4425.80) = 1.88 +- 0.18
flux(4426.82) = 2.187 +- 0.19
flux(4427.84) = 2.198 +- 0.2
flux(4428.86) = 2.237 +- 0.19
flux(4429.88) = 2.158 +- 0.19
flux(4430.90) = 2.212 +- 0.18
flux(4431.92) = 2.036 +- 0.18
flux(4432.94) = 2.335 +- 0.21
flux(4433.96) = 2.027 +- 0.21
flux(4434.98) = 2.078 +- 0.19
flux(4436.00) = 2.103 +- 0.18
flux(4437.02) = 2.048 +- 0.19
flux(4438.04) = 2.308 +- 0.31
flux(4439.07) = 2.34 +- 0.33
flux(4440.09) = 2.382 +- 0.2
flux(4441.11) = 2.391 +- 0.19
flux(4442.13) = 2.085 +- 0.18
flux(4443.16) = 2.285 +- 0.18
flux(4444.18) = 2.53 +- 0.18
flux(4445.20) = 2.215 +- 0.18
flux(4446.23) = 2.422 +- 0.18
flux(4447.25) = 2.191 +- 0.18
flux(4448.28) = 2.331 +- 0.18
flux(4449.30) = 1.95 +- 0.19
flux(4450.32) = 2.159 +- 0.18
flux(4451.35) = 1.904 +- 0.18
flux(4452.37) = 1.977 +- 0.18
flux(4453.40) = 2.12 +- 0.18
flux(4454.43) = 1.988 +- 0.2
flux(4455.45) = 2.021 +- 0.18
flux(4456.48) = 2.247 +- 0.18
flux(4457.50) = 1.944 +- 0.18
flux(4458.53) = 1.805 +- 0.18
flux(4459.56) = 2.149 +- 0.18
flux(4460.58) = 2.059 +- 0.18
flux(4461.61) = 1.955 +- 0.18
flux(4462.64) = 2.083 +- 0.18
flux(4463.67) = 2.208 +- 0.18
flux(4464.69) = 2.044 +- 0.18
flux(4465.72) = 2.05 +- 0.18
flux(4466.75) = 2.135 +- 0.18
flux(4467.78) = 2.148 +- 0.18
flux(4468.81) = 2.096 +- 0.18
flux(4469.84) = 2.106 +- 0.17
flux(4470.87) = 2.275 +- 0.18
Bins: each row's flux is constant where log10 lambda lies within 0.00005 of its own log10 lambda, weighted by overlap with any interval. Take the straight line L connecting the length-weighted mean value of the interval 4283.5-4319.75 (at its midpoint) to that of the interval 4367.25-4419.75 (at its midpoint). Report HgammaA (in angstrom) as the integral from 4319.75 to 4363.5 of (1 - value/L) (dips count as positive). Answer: -4.5 angstrom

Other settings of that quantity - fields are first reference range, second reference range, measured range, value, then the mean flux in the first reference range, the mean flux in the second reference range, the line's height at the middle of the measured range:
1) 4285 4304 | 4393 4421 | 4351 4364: -1.61 angstrom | 1.57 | 2.09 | 1.86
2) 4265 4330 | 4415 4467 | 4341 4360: -1.07 angstrom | 1.66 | 2.15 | 1.84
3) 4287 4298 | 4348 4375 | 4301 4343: 2.92 angstrom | 1.64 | 2.11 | 1.84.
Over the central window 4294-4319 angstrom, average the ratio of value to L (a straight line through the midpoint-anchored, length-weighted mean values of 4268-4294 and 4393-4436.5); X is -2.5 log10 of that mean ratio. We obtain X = 0.182 mag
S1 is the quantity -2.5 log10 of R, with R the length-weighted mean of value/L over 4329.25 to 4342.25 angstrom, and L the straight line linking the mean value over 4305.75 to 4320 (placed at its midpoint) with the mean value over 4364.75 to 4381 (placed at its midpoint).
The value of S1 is -0.06 mag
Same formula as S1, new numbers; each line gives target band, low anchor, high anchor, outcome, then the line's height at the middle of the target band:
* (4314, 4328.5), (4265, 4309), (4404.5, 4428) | -0.11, 1.74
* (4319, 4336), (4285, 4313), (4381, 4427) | -0.22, 1.62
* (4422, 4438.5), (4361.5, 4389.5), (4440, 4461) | -0.03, 2.1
